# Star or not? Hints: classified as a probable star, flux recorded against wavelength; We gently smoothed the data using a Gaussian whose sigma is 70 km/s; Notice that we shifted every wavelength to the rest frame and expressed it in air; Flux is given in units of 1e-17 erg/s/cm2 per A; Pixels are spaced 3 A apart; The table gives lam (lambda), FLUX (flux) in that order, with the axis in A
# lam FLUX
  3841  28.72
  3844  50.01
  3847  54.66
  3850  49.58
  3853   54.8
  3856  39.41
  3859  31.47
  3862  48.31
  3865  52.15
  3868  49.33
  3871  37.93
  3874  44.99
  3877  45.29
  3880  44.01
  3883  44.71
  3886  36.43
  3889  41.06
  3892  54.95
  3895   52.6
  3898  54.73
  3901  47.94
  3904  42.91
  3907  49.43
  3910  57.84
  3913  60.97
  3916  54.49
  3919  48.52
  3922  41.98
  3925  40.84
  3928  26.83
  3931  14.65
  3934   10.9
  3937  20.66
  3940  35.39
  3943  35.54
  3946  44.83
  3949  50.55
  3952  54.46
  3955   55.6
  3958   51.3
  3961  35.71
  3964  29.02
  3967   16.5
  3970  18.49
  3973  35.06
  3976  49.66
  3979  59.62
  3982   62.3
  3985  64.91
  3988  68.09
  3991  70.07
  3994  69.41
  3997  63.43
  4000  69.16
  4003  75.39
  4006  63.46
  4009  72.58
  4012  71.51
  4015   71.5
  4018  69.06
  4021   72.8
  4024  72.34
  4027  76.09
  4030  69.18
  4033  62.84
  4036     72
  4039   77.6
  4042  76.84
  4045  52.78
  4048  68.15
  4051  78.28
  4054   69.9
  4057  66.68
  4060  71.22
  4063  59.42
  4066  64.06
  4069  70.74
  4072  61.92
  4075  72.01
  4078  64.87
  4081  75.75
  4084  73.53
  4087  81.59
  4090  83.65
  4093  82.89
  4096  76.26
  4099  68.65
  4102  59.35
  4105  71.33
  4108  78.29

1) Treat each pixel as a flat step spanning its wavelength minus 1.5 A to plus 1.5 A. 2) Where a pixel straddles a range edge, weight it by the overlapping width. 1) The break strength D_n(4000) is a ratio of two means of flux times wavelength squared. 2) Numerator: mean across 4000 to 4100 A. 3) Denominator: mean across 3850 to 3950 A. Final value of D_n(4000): 1.79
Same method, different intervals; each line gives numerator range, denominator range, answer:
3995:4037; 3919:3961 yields 1.94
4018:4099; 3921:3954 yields 2.19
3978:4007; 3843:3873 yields 1.53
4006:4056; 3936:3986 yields 1.73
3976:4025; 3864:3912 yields 1.52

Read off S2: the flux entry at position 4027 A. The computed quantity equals 76.09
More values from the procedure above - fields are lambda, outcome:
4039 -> 77.6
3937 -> 20.66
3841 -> 28.72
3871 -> 37.93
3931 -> 14.65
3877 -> 45.29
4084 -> 73.53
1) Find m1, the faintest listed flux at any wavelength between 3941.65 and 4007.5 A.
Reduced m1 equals 16.5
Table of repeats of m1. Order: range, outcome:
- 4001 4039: 62.84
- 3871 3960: 10.9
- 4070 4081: 61.92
